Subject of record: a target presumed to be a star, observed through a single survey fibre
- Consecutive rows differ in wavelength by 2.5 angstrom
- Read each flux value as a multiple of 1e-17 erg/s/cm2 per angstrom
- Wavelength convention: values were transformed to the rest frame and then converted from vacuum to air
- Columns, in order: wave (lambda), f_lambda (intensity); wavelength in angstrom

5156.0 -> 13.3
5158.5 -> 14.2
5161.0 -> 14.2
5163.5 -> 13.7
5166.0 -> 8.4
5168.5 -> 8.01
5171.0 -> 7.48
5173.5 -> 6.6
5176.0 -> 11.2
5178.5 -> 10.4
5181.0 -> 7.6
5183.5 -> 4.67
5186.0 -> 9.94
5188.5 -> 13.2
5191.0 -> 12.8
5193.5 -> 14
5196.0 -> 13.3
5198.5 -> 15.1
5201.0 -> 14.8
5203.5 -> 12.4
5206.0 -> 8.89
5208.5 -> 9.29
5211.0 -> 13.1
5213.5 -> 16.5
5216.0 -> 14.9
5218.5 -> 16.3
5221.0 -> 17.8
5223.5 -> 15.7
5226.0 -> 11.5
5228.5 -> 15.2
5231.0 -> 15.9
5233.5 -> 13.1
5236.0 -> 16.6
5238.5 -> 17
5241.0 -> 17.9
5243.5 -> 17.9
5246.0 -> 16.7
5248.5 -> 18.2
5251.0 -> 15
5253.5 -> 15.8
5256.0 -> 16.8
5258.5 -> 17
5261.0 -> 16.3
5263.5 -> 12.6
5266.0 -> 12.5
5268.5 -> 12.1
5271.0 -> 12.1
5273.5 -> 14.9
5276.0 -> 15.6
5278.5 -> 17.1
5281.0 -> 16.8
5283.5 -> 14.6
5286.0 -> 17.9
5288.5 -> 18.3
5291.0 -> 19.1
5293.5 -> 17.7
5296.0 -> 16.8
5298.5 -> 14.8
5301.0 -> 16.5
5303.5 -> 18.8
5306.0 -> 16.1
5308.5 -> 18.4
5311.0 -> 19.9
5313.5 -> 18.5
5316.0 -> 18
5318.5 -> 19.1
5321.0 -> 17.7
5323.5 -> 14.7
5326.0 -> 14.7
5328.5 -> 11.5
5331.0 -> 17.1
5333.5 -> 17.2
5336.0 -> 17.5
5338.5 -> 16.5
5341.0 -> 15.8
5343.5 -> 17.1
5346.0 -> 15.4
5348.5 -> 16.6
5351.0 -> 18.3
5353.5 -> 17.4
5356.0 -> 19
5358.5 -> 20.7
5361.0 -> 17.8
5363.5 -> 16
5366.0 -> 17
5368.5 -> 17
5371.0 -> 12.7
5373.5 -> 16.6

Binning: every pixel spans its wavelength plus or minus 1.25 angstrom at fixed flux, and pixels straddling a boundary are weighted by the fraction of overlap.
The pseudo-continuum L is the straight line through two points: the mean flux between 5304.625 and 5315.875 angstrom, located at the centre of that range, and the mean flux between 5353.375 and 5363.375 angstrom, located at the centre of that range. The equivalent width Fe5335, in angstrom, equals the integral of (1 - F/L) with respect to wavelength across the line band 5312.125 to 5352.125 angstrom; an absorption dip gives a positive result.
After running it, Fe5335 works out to 3.8 angstrom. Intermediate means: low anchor 18.2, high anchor 18.6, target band 16.6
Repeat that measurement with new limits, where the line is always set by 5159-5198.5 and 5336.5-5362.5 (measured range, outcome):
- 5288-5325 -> -4.4 angstrom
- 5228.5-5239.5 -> -2.4 angstrom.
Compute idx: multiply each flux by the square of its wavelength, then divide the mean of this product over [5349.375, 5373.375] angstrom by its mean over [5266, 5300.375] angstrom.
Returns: 1.12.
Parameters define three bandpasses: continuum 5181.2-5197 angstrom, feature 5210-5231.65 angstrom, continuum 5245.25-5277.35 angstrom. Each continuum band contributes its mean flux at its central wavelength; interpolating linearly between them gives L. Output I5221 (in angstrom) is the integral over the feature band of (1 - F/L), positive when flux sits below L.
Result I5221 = -4.1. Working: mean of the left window 11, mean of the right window 15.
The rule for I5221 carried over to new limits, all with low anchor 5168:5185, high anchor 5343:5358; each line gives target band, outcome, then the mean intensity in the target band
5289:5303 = -2.6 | 17.1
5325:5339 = 0.6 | 15.7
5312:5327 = -1.4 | 17.2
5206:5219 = -4.4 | 13.4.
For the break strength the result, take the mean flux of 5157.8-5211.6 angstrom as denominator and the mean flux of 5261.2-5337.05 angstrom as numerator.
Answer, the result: 1.48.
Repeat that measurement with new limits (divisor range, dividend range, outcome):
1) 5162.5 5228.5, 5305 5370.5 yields 1.44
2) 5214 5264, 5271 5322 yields 1.08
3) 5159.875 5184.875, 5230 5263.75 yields 1.77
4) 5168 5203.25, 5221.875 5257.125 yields 1.48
